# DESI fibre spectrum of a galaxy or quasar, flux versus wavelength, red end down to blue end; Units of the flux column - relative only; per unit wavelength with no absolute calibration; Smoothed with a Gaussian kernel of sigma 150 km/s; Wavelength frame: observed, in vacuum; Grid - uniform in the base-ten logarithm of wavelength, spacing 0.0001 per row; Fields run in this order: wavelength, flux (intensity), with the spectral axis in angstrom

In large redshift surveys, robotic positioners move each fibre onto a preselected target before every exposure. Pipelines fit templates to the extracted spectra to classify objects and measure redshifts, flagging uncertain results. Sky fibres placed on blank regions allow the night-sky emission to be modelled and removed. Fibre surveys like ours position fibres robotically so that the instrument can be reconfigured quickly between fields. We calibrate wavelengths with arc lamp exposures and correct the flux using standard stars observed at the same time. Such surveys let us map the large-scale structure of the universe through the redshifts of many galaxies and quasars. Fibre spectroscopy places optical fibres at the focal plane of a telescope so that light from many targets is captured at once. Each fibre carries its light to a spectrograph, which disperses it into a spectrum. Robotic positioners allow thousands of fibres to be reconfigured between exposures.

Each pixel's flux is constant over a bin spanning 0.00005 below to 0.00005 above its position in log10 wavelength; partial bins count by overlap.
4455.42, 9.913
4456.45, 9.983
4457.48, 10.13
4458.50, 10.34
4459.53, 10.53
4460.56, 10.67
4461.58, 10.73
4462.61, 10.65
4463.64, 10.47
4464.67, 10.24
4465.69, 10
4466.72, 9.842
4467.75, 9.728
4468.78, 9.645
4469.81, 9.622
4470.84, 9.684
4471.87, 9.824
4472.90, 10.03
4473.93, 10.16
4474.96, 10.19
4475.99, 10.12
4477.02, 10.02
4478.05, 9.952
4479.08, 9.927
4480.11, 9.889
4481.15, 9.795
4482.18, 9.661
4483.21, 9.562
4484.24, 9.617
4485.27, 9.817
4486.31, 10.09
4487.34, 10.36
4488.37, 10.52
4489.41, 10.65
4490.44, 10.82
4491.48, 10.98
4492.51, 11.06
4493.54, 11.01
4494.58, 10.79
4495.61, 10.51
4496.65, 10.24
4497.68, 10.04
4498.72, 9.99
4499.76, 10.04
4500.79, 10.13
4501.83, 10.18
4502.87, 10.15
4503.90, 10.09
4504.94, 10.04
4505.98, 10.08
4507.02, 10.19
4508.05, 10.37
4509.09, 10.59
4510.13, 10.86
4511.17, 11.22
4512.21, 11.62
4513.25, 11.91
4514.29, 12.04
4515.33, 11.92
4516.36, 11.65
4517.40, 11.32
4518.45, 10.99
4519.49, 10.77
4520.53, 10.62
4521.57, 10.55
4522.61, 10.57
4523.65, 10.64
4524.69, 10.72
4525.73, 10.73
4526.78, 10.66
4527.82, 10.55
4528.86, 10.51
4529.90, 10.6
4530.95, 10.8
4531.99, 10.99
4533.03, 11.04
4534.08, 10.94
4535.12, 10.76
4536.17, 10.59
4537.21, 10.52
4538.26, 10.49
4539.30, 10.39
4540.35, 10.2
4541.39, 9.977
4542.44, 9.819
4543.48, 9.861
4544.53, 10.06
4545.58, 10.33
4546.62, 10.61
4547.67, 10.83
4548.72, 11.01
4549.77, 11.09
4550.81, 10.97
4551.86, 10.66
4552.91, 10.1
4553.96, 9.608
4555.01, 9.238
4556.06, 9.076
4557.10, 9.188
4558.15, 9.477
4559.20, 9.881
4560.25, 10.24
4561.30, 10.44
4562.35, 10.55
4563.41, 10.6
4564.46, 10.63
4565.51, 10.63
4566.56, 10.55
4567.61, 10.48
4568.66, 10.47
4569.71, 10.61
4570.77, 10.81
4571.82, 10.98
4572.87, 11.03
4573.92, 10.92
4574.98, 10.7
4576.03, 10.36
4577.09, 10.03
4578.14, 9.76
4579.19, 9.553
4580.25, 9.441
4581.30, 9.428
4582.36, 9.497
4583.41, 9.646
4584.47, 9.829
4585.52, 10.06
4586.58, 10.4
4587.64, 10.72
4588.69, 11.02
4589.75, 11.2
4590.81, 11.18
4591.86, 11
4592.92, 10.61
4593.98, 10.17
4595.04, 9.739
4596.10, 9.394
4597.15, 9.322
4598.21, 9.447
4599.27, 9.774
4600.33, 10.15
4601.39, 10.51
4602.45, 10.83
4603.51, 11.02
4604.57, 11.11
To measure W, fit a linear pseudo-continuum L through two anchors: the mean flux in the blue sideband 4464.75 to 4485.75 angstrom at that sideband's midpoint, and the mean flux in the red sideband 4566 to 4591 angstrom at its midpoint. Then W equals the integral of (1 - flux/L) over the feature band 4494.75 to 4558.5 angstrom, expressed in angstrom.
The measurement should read -2.6 angstrom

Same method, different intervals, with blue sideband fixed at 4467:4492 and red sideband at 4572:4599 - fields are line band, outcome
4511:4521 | -1.3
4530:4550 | -0.8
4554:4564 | 0.3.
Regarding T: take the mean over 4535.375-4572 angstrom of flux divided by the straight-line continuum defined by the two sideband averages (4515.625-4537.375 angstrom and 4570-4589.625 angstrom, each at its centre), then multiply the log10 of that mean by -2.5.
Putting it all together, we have 0.02 mag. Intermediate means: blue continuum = 10.8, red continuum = 10.3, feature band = 10.3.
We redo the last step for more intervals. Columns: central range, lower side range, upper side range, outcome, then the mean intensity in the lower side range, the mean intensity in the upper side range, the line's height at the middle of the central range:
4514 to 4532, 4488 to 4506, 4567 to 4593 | -0.052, 10.4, 10.4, 10.4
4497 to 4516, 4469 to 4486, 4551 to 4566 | -0.076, 9.86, 10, 9.93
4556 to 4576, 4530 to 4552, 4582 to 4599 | -0.004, 10.6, 10.2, 10.4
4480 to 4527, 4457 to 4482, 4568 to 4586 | -0.048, 10.1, 10.2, 10.1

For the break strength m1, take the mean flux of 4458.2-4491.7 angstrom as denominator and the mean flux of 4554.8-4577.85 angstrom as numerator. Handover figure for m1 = 1.02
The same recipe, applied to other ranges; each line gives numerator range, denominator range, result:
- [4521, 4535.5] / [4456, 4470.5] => 1.05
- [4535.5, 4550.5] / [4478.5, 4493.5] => 1.02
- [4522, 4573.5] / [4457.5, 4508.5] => 1.03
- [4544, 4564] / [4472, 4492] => 1.01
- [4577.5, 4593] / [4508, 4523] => 0.92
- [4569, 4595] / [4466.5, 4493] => 1.03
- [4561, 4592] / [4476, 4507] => 1.02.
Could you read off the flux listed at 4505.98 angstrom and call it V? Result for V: 10.08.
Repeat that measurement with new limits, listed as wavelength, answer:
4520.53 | 10.62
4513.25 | 11.91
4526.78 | 10.66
